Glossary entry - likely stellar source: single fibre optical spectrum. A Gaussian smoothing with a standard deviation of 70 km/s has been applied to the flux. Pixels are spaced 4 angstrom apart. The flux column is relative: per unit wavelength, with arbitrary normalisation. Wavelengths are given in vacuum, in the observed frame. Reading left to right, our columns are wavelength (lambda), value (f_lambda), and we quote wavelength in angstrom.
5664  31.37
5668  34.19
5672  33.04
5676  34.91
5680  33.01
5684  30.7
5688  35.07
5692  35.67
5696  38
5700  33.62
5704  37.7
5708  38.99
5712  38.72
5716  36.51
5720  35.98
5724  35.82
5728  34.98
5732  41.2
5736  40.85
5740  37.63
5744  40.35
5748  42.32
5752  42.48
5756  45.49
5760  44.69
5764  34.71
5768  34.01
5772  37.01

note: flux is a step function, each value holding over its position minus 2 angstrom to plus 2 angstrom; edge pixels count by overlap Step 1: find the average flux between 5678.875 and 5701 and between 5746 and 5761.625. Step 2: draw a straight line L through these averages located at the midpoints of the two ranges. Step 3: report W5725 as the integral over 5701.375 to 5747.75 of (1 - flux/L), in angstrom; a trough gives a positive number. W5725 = 1.47 angstrom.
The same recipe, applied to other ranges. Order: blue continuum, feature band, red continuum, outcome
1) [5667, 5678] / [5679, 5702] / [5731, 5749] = 0.8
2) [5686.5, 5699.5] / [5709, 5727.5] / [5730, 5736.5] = 1.1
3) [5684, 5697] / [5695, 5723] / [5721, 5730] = -1.3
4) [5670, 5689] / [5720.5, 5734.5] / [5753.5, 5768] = 0.1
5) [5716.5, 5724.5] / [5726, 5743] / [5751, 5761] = 0.2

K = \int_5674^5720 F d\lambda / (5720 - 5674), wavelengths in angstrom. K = 35.7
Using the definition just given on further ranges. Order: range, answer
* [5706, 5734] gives 37.5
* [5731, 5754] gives 40.8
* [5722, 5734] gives 37.3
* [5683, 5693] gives 33.9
